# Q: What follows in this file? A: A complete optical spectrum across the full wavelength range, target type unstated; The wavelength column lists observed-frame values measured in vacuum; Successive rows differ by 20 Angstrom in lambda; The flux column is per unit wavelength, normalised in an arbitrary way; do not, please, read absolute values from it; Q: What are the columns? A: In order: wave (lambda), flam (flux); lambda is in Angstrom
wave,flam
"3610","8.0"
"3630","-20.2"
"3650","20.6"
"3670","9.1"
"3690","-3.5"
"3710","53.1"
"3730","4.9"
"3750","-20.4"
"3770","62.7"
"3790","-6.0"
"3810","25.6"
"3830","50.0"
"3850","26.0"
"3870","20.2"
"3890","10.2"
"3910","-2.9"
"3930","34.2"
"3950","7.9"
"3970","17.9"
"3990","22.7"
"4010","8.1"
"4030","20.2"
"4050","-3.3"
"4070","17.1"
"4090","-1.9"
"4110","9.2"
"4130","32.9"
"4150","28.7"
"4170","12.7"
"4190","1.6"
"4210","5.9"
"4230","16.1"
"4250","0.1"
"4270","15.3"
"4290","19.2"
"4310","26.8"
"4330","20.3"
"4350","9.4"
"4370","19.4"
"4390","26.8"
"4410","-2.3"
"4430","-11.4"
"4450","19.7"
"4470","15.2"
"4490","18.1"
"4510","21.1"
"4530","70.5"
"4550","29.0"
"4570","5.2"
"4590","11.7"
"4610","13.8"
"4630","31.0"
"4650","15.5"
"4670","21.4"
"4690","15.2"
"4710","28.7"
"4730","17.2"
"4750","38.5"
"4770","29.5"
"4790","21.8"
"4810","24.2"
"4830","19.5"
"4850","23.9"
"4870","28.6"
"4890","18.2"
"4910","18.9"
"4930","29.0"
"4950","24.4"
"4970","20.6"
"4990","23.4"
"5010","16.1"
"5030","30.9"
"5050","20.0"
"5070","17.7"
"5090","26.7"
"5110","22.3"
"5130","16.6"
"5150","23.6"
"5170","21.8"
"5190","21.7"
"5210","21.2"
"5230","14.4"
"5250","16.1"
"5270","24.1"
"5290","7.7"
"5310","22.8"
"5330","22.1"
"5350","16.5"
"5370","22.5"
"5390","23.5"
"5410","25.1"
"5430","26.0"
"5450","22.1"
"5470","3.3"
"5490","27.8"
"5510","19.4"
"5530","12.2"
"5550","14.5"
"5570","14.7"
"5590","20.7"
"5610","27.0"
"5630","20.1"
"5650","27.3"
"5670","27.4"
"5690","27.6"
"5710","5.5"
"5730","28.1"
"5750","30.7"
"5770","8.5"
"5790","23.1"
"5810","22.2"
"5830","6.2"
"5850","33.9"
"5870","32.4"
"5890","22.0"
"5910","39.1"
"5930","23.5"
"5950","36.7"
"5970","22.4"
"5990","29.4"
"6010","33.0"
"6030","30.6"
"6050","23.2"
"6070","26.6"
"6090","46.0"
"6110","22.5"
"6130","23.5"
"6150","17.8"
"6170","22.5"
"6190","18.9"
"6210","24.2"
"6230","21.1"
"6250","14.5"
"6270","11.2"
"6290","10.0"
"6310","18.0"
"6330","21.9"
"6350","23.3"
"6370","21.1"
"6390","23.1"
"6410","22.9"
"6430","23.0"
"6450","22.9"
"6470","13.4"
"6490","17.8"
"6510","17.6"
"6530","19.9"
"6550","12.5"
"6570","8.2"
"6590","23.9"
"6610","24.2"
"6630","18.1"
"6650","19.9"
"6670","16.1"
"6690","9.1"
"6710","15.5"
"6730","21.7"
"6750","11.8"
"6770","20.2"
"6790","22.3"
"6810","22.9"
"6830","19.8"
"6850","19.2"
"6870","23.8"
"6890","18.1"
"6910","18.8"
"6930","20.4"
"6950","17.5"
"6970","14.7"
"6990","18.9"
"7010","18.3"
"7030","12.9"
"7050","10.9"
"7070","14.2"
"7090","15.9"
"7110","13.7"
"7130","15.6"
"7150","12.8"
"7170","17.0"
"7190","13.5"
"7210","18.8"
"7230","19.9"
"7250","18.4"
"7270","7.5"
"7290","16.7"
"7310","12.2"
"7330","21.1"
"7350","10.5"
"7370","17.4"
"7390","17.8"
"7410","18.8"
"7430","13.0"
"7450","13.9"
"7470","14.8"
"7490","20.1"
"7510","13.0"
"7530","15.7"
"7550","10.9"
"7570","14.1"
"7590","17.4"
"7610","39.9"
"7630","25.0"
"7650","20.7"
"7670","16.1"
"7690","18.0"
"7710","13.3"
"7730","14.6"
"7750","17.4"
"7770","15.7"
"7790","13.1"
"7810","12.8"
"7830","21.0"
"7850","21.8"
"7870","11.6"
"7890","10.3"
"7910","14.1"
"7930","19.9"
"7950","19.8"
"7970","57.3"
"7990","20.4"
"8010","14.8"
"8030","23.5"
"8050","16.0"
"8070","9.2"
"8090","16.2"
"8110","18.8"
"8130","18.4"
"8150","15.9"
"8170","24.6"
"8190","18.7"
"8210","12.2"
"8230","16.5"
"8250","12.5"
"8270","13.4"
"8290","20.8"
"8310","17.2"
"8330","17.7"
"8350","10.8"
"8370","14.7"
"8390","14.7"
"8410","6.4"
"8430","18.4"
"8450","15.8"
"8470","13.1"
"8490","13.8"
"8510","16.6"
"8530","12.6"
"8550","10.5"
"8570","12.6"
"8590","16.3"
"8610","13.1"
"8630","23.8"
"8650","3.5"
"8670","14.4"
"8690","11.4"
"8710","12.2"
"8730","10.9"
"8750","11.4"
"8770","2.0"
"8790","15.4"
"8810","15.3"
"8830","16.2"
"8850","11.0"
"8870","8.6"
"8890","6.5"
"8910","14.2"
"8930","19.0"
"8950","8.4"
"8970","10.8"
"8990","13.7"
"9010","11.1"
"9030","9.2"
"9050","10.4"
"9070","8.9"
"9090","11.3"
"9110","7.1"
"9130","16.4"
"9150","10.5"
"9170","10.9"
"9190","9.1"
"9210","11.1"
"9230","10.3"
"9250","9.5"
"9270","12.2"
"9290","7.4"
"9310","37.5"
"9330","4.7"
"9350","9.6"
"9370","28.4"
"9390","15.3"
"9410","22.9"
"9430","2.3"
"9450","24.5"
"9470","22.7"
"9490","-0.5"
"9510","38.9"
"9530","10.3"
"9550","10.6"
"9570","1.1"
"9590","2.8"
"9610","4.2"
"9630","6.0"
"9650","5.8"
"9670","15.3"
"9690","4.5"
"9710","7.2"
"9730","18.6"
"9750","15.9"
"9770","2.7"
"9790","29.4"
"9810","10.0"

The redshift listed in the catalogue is 0.22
